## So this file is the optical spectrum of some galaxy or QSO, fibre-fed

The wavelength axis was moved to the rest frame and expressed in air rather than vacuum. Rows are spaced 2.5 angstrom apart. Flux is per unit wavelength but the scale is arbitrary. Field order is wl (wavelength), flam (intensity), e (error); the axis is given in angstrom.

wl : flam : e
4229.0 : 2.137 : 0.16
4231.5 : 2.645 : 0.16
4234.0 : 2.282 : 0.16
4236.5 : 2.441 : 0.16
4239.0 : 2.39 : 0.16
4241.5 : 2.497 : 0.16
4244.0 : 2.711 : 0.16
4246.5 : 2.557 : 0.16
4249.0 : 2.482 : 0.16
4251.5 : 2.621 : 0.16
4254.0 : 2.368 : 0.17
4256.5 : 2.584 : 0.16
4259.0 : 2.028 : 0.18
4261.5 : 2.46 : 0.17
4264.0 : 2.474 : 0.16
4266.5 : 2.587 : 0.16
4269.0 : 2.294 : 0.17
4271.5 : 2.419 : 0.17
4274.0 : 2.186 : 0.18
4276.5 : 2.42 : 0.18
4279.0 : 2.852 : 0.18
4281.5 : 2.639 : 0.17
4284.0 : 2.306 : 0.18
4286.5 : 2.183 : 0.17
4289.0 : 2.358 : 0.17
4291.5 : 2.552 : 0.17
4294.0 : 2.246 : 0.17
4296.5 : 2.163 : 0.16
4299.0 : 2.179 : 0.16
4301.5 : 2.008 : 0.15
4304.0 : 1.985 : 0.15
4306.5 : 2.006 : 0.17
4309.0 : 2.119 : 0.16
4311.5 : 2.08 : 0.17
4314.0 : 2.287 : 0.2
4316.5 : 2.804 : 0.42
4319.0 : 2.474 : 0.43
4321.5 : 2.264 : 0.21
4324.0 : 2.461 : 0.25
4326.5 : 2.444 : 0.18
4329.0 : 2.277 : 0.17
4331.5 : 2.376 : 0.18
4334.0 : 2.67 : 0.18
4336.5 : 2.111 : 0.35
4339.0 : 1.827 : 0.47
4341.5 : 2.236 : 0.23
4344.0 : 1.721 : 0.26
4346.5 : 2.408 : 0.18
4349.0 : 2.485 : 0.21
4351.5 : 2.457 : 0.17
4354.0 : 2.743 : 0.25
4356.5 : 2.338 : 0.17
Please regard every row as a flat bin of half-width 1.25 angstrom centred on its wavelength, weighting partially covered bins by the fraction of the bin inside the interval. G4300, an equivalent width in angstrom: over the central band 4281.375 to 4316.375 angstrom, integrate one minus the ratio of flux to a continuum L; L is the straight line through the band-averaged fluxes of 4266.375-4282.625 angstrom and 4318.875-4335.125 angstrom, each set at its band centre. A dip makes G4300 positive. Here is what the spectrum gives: 3.18 angstrom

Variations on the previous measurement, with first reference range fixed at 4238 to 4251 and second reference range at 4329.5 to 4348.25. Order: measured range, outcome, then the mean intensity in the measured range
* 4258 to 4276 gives 0.7 angstrom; 2.36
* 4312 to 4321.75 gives -0.7 angstrom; 2.45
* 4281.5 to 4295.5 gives 0.2 angstrom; 2.35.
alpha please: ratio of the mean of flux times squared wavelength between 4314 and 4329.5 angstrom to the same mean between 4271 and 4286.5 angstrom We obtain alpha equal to 1.02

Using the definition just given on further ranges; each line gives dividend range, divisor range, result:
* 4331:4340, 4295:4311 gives 1.10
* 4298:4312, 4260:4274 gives 0.87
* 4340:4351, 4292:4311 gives 1.07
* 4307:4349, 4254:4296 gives 0.97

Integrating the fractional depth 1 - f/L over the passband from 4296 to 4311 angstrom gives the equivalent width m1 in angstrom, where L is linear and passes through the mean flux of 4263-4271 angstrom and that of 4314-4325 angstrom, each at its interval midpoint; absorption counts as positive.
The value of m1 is 2.4 angstrom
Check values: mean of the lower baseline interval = 2.45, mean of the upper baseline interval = 2.48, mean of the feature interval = 2.07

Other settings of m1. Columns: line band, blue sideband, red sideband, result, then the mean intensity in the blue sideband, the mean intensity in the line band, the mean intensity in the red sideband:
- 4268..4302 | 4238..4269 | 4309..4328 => 1.1 angstrom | 2.47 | 2.35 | 2.38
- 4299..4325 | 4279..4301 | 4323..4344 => 0.7 angstrom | 2.35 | 2.24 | 2.26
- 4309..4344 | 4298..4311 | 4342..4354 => -1.9 angstrom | 2.06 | 2.3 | 2.32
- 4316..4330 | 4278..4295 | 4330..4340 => -0.8 angstrom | 2.45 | 2.44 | 2.26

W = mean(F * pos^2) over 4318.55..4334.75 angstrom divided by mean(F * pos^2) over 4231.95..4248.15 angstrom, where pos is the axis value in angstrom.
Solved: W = 1.01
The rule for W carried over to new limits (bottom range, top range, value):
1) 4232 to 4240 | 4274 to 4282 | 1.09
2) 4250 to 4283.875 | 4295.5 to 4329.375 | 0.94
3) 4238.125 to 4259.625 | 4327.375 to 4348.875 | 0.93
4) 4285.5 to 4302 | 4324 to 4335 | 1.10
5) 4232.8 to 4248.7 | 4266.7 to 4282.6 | 1.01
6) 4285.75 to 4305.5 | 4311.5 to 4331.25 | 1.10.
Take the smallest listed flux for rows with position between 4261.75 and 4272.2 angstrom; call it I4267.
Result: 2.294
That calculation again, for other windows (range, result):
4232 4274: 2.028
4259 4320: 1.985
